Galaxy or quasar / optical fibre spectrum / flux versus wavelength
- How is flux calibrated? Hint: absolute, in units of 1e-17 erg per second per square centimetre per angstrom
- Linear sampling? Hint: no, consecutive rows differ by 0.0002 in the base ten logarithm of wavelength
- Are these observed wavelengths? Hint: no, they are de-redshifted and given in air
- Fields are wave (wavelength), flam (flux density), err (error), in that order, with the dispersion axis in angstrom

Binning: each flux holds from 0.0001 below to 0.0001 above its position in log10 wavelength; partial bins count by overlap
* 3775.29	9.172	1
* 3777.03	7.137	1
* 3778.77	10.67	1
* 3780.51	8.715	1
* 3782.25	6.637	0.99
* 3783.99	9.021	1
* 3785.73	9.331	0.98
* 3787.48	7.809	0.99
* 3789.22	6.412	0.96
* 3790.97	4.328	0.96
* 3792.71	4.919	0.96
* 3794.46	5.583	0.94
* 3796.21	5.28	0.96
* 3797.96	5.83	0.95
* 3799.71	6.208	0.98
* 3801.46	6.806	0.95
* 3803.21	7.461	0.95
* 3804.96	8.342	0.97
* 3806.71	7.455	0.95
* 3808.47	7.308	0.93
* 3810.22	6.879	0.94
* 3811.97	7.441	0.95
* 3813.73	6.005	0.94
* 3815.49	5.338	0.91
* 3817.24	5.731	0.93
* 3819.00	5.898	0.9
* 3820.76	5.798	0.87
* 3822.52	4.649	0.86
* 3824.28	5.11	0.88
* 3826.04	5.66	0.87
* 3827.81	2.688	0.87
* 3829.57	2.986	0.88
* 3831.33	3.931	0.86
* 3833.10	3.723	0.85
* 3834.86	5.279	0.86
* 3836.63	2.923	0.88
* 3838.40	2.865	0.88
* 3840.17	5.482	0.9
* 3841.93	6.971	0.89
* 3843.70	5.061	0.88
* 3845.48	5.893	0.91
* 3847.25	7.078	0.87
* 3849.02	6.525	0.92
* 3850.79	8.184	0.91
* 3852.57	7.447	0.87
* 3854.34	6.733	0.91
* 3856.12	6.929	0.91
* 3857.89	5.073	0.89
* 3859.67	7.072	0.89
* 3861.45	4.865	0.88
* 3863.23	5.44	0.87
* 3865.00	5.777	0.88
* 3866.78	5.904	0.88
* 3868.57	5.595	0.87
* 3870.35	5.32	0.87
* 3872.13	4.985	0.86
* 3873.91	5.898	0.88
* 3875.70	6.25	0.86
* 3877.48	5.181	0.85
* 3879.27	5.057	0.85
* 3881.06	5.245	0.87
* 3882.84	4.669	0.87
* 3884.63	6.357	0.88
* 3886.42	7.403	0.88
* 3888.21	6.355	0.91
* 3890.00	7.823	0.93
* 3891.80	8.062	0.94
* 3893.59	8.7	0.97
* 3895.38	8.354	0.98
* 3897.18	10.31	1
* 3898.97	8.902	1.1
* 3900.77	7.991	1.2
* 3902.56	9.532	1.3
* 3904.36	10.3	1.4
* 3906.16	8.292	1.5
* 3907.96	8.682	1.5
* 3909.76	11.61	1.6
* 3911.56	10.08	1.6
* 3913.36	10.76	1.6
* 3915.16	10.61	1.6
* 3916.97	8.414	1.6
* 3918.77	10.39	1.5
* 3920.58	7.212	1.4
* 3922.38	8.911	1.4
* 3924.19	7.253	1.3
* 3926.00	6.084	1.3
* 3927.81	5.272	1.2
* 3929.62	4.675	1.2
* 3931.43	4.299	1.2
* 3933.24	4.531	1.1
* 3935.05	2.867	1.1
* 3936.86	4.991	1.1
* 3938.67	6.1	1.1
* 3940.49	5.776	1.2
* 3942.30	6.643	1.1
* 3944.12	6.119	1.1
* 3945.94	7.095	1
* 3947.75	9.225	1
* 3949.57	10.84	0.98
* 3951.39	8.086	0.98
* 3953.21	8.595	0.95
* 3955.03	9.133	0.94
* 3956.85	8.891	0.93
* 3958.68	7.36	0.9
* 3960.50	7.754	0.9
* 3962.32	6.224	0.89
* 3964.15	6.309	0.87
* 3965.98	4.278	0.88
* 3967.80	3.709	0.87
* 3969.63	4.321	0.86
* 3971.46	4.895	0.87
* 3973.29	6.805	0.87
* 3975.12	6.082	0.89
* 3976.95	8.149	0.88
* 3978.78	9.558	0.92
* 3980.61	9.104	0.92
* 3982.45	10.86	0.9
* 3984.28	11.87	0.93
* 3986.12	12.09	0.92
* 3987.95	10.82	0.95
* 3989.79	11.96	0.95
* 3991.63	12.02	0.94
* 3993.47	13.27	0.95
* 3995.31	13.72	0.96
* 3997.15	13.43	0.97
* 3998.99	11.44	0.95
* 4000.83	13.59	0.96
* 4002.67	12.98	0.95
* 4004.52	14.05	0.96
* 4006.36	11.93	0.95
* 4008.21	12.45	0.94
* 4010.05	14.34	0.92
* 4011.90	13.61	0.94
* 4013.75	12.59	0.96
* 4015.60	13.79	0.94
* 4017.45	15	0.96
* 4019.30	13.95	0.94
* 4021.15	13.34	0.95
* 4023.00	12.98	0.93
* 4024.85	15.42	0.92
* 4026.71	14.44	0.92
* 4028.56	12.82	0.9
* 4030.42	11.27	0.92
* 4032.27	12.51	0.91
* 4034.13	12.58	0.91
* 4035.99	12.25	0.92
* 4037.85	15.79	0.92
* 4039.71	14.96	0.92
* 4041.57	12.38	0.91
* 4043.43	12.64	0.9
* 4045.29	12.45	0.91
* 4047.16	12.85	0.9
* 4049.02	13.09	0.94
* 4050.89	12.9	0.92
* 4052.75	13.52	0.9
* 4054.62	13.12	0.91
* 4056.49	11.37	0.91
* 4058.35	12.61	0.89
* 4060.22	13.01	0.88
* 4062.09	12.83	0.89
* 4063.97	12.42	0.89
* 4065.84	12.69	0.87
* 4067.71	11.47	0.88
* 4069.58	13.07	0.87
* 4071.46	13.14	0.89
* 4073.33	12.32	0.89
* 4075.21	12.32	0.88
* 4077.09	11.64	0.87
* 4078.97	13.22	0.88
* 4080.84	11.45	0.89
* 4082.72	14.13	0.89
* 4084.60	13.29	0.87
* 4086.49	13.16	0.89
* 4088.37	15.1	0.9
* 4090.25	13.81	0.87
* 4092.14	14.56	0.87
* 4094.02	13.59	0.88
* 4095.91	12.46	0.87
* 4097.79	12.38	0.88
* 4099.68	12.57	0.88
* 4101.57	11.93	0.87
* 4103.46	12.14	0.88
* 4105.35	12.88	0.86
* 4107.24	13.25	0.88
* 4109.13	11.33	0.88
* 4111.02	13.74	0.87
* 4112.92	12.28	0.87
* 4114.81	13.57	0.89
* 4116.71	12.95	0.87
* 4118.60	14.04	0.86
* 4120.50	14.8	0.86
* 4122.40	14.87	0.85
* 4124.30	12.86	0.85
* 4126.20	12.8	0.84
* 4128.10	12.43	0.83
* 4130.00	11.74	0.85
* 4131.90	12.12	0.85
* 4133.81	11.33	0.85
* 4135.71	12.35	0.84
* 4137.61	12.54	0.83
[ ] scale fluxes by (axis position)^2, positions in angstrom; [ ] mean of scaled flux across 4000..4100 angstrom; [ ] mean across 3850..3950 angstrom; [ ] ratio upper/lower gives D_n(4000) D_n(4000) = 1.99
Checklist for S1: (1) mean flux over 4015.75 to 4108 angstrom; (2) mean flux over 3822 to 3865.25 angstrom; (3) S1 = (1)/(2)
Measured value 2.43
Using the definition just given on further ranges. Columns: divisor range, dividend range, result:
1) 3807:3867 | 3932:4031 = 1.76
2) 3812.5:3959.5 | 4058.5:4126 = 1.95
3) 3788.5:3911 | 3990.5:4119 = 2.06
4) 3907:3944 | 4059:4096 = 1.80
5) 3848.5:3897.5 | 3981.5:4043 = 2.03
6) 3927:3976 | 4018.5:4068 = 2.06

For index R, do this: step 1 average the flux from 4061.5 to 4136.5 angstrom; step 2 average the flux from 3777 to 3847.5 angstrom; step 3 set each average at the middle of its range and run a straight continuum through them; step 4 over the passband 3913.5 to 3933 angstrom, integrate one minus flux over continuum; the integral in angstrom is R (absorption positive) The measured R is 2.9 angstrom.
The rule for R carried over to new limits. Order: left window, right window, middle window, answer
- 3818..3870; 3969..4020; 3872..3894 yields 2.23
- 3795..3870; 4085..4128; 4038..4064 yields -2.82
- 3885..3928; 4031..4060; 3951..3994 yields 9.52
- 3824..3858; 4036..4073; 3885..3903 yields -2.53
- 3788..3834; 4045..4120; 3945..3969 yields 5.20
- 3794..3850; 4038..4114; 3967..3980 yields 4.79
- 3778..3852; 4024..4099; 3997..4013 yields -2.29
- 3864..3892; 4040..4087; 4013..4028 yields -3.75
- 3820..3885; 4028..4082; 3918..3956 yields 7.26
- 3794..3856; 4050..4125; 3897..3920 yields -4.40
